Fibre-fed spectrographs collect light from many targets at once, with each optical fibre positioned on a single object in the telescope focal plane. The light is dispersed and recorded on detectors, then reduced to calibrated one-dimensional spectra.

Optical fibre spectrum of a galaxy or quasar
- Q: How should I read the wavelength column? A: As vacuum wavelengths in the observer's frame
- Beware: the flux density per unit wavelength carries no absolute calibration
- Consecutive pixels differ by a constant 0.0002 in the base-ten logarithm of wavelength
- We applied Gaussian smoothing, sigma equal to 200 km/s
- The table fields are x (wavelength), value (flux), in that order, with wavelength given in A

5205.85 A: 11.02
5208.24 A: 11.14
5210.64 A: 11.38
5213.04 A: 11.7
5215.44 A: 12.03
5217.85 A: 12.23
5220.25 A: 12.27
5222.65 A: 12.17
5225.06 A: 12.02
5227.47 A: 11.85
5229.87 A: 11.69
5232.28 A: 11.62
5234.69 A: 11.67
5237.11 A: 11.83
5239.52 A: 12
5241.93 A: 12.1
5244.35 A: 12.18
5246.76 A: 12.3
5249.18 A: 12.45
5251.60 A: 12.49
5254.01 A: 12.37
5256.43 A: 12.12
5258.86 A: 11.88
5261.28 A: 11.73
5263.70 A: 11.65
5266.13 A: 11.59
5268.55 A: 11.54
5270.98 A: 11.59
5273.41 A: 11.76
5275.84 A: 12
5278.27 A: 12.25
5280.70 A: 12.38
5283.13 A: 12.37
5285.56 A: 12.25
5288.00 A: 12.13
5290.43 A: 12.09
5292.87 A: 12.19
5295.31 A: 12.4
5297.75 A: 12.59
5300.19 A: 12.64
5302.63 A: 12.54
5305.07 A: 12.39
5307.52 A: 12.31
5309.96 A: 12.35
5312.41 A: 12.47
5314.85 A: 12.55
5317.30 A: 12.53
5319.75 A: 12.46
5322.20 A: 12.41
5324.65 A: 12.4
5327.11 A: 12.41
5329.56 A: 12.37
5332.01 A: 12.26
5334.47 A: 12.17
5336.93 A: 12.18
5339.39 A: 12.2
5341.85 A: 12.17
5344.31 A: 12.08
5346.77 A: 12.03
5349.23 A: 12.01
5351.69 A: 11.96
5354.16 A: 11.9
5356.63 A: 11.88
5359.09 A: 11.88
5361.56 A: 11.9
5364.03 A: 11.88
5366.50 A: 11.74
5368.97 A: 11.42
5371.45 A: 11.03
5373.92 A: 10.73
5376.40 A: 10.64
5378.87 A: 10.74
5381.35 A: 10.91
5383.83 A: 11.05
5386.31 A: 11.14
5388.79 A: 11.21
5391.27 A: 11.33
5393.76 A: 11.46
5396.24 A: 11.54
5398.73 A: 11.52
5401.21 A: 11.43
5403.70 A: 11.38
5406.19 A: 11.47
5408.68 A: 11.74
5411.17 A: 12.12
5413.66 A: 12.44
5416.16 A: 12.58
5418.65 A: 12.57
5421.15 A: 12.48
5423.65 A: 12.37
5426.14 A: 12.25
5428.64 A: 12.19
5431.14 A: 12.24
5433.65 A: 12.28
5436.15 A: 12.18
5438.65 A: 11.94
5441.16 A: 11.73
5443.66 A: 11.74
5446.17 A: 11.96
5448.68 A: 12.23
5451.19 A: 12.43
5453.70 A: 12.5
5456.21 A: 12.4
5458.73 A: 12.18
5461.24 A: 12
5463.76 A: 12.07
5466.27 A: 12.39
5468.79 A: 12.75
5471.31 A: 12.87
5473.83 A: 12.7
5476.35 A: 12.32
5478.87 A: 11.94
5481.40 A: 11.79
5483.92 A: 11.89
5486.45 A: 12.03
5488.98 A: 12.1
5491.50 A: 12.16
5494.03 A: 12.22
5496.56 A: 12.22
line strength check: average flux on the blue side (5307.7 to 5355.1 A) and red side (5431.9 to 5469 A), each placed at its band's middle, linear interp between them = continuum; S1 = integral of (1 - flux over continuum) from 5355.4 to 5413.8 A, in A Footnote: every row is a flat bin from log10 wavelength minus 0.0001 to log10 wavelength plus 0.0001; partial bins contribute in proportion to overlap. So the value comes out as 3.82 A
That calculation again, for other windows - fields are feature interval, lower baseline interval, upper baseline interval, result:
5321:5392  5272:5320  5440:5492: 3.2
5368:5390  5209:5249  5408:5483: 2.1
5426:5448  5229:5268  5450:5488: 0.3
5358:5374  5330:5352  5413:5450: 0.8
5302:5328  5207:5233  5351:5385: -2.0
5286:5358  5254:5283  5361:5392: -4.5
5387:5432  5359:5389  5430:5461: -0.8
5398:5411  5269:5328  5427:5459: 0.7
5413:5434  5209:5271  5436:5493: -0.4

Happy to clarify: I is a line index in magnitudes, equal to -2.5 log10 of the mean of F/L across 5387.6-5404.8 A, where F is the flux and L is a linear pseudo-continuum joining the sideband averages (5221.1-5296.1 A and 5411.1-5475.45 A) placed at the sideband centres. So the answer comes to 0.07 mag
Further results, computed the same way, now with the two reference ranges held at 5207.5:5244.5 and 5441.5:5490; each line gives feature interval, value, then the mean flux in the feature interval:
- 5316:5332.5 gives -0.036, 12.4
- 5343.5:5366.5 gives 0.011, 11.9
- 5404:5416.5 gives 0.014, 12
